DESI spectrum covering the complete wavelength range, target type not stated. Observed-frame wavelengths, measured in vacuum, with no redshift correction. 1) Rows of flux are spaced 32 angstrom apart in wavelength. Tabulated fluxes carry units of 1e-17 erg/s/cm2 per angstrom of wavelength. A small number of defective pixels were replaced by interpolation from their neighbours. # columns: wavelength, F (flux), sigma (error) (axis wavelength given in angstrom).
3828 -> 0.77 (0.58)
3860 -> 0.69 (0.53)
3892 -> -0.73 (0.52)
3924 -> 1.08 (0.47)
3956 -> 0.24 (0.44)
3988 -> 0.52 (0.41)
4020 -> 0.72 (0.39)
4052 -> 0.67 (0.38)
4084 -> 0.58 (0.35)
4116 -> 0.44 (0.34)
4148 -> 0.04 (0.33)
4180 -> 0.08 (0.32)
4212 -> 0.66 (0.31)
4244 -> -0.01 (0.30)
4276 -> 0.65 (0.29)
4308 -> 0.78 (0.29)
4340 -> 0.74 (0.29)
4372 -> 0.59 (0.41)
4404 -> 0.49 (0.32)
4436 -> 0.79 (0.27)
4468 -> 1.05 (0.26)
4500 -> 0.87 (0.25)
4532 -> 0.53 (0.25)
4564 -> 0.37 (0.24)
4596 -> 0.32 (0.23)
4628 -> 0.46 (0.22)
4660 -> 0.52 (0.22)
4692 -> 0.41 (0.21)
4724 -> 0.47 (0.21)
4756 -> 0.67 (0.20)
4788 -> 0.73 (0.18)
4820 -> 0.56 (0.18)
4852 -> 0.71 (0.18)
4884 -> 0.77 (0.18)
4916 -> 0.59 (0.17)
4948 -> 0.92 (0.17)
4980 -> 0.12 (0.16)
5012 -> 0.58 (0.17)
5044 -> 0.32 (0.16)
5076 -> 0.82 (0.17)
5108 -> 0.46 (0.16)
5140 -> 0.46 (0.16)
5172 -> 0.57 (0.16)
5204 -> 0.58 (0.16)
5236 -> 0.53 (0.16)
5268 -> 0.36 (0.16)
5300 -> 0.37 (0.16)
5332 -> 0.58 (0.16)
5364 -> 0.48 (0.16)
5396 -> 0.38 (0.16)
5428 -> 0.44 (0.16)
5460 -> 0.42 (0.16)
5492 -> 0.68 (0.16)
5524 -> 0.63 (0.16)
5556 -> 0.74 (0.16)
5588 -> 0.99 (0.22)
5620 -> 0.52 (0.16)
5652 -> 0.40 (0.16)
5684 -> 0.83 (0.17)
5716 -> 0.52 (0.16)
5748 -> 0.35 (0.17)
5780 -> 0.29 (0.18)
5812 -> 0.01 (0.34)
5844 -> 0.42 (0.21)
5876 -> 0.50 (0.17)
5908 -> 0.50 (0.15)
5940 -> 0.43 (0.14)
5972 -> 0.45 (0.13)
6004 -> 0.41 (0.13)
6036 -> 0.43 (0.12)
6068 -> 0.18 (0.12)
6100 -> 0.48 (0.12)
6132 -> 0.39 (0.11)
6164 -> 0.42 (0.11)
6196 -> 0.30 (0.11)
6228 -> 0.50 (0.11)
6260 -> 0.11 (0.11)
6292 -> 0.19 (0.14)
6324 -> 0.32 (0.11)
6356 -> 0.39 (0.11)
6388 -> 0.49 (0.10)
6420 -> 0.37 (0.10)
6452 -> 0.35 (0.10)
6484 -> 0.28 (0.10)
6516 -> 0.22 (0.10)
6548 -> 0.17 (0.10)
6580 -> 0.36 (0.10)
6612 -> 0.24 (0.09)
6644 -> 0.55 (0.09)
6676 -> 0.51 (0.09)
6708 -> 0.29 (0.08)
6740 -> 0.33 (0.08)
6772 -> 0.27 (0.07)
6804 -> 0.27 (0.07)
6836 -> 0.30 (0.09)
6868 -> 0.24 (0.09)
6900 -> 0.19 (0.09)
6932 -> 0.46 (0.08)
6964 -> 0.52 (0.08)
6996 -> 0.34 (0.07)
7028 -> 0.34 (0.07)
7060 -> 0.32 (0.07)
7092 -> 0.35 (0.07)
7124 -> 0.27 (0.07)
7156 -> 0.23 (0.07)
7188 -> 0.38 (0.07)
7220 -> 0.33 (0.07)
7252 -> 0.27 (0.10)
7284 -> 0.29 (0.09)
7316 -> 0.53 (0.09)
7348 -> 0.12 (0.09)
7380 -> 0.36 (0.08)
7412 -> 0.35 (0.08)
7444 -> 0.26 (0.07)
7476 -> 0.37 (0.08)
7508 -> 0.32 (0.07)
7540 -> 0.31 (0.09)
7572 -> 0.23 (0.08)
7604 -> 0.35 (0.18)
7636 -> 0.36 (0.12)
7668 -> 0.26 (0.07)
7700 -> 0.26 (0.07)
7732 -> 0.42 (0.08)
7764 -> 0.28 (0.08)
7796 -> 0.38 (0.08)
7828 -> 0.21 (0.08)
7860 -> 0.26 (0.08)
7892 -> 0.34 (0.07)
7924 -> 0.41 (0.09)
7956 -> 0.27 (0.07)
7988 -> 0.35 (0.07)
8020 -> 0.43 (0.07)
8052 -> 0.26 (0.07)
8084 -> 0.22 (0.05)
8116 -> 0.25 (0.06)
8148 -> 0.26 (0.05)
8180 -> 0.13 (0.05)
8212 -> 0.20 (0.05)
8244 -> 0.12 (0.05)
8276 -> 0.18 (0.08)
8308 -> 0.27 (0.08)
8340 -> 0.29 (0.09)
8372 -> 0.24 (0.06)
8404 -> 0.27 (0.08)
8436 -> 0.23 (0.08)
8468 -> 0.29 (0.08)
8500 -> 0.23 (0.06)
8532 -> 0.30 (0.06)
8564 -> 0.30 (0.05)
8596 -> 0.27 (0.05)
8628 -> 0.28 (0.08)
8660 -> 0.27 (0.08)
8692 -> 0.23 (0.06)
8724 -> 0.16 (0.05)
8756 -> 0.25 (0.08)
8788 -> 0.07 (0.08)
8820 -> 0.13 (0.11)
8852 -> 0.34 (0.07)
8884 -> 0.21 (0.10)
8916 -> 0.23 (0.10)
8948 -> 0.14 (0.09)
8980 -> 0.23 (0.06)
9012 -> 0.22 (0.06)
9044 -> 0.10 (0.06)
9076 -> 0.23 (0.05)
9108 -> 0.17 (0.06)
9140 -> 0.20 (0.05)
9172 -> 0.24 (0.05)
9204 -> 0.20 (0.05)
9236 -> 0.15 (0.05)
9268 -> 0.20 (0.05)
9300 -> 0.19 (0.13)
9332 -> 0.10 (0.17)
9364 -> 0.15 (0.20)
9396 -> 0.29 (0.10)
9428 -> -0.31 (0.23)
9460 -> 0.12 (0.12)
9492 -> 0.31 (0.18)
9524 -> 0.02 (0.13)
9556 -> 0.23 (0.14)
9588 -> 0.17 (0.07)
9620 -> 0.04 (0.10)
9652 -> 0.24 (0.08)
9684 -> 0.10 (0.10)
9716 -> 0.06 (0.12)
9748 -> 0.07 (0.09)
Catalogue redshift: 0.06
